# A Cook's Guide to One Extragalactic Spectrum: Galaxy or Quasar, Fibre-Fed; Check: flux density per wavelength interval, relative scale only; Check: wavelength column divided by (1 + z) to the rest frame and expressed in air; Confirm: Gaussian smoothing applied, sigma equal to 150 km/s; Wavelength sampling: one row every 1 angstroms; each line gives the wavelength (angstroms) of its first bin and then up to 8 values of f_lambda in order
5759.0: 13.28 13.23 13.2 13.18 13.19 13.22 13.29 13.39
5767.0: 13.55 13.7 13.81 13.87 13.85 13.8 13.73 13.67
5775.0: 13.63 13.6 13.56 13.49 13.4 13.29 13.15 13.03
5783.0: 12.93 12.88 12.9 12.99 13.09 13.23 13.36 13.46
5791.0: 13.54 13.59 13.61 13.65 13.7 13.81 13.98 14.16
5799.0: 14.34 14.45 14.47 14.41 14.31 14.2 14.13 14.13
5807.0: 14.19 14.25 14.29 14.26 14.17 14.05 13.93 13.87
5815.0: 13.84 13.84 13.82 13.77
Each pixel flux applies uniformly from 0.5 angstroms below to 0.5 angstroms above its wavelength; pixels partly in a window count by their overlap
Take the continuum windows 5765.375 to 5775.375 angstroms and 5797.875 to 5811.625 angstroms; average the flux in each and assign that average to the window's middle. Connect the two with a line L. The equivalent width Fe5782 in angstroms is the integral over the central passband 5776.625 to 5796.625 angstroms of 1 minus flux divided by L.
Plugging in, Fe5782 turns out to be 0.90 angstroms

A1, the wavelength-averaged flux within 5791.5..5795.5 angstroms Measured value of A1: 13.6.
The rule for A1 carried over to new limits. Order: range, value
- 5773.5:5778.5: 13.6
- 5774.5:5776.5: 13.6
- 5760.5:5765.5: 13.2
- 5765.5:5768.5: 13.5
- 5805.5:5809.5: 14.2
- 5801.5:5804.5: 14.3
